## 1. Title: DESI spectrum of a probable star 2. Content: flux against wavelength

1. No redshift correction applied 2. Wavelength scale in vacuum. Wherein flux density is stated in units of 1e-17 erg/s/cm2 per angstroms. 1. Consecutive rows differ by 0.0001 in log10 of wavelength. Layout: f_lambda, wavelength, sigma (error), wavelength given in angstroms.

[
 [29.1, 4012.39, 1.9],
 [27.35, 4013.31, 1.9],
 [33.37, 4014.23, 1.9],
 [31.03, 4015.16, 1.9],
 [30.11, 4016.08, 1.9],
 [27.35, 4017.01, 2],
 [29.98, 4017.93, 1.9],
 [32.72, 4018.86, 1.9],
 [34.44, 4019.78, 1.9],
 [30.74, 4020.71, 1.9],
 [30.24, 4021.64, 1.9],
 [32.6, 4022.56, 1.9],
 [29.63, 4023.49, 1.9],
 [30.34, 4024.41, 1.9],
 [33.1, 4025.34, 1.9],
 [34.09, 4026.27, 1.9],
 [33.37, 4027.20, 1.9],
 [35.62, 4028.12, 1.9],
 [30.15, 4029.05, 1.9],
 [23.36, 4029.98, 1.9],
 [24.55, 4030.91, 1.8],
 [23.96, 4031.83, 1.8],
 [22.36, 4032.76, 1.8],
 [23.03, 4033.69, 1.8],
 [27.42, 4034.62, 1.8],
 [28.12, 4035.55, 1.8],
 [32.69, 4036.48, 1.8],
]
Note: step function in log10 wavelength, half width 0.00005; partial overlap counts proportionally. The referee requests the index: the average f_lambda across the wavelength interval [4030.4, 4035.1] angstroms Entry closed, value 24.3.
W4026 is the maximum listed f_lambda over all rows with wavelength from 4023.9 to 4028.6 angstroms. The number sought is 35.62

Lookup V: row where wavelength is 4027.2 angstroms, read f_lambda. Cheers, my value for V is 33.37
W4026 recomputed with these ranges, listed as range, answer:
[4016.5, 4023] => 34.44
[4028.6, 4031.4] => 30.15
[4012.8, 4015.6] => 33.37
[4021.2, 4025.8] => 33.1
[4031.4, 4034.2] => 23.96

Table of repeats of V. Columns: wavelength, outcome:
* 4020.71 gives 30.74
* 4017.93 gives 29.98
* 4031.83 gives 23.96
